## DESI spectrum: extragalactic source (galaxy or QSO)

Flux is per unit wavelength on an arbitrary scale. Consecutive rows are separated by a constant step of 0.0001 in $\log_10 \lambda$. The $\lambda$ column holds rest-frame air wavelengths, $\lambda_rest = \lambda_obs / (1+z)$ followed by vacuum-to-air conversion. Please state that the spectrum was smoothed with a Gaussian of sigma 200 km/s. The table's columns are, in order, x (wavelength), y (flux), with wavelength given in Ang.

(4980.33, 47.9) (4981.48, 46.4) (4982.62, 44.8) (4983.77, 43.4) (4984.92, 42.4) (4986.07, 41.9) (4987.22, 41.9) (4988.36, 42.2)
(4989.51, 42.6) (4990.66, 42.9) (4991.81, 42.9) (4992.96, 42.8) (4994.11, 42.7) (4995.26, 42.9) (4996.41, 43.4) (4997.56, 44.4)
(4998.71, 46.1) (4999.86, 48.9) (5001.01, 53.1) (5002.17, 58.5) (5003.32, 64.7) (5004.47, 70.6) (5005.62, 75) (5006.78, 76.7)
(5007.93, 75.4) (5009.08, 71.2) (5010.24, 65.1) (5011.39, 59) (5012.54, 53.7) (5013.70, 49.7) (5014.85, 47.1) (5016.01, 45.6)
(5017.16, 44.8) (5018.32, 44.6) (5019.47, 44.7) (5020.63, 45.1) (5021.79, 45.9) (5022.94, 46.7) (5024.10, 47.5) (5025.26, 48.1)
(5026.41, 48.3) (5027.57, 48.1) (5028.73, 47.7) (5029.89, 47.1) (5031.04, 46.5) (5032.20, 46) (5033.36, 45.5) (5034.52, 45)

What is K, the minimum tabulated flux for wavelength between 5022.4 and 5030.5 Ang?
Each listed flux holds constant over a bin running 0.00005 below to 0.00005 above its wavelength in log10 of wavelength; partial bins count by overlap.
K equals 46.7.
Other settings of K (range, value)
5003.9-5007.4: 70.6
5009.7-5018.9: 44.6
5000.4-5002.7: 53.1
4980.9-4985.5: 42.4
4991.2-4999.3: 42.7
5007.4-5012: 59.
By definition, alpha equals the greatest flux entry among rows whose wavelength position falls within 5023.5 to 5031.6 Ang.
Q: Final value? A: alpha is 48.3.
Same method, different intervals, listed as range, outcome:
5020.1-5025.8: 48.1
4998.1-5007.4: 76.7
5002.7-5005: 70.6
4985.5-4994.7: 42.9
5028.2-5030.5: 47.7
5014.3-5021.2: 47.1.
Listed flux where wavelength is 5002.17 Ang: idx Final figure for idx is 58.5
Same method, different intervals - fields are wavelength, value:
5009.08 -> 71.2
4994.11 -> 42.7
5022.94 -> 46.7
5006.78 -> 76.7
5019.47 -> 44.7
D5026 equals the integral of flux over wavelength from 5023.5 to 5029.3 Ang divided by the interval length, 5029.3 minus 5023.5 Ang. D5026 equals 47.9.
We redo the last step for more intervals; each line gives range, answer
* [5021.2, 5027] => 47.3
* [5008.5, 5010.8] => 68.1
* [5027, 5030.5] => 47.7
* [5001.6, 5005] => 64.6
